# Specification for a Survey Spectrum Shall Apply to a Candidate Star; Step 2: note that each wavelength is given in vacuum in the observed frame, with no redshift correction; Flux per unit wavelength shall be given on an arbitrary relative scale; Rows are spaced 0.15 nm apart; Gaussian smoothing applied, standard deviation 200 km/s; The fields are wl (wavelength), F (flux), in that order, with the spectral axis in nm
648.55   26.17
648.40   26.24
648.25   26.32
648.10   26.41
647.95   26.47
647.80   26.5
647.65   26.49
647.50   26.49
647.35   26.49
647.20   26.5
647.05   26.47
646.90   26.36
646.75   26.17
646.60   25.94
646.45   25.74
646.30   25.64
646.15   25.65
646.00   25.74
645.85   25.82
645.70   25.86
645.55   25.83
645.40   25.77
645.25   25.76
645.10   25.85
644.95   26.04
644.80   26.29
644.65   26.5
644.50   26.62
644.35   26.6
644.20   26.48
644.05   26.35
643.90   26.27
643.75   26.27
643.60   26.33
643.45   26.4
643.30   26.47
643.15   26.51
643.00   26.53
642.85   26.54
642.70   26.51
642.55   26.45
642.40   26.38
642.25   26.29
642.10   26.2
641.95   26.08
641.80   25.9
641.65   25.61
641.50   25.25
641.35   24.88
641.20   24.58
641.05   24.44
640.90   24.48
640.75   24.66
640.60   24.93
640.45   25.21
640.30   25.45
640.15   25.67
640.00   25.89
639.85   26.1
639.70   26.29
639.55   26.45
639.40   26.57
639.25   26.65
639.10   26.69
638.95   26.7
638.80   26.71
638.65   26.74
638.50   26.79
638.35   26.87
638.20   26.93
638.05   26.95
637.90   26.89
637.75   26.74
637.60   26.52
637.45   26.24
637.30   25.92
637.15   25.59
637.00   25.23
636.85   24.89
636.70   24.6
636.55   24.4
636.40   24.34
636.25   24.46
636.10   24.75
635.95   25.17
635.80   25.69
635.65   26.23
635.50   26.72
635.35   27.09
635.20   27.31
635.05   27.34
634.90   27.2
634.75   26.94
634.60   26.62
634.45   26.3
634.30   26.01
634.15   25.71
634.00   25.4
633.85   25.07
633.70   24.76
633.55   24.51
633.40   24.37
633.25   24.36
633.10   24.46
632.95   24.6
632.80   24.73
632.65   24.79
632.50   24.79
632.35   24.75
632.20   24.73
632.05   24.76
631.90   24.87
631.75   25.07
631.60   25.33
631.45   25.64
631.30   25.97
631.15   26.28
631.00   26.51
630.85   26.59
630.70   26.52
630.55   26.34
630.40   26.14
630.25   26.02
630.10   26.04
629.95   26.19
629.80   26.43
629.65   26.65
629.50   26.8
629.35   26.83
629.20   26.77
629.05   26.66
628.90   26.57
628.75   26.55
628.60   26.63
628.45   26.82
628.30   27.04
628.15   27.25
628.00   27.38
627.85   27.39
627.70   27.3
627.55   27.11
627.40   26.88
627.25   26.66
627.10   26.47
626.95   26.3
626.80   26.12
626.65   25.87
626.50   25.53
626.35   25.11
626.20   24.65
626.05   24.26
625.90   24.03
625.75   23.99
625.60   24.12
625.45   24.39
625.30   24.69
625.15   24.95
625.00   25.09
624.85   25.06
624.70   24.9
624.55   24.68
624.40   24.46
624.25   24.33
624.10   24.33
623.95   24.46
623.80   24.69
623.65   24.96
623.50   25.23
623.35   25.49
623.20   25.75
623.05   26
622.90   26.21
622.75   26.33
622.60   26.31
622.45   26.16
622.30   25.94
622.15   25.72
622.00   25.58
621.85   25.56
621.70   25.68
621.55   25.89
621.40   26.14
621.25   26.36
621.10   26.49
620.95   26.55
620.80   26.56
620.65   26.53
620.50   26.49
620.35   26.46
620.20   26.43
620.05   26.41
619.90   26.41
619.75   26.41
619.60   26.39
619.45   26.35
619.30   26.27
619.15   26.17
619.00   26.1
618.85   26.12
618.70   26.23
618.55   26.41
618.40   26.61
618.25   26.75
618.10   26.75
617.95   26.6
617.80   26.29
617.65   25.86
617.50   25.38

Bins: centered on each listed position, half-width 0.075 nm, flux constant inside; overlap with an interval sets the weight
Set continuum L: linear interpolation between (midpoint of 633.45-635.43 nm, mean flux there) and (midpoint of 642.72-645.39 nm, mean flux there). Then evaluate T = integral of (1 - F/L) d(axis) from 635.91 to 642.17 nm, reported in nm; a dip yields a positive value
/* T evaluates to 0.12 nm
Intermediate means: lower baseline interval 26.2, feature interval 25.8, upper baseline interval 26.3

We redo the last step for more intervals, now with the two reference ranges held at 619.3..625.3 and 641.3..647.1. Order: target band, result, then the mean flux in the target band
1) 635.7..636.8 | 0.049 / 24.8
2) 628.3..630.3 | -0.055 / 26.6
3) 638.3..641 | 0.001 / 26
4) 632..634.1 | 0.096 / 24.7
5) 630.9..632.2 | 0.018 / 25.5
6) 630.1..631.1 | -0.017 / 26.3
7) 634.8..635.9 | -0.034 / 26.8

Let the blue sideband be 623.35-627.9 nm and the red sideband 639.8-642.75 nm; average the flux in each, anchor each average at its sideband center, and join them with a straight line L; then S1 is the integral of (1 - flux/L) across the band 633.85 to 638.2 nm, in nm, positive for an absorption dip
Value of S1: -0.09 nm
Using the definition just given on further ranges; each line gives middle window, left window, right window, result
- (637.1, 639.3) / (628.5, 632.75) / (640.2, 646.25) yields -0.06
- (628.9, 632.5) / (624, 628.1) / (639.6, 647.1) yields -0.06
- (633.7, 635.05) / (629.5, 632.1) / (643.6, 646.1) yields -0.01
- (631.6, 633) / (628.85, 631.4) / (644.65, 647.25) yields 0.08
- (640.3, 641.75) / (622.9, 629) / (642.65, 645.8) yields 0.07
